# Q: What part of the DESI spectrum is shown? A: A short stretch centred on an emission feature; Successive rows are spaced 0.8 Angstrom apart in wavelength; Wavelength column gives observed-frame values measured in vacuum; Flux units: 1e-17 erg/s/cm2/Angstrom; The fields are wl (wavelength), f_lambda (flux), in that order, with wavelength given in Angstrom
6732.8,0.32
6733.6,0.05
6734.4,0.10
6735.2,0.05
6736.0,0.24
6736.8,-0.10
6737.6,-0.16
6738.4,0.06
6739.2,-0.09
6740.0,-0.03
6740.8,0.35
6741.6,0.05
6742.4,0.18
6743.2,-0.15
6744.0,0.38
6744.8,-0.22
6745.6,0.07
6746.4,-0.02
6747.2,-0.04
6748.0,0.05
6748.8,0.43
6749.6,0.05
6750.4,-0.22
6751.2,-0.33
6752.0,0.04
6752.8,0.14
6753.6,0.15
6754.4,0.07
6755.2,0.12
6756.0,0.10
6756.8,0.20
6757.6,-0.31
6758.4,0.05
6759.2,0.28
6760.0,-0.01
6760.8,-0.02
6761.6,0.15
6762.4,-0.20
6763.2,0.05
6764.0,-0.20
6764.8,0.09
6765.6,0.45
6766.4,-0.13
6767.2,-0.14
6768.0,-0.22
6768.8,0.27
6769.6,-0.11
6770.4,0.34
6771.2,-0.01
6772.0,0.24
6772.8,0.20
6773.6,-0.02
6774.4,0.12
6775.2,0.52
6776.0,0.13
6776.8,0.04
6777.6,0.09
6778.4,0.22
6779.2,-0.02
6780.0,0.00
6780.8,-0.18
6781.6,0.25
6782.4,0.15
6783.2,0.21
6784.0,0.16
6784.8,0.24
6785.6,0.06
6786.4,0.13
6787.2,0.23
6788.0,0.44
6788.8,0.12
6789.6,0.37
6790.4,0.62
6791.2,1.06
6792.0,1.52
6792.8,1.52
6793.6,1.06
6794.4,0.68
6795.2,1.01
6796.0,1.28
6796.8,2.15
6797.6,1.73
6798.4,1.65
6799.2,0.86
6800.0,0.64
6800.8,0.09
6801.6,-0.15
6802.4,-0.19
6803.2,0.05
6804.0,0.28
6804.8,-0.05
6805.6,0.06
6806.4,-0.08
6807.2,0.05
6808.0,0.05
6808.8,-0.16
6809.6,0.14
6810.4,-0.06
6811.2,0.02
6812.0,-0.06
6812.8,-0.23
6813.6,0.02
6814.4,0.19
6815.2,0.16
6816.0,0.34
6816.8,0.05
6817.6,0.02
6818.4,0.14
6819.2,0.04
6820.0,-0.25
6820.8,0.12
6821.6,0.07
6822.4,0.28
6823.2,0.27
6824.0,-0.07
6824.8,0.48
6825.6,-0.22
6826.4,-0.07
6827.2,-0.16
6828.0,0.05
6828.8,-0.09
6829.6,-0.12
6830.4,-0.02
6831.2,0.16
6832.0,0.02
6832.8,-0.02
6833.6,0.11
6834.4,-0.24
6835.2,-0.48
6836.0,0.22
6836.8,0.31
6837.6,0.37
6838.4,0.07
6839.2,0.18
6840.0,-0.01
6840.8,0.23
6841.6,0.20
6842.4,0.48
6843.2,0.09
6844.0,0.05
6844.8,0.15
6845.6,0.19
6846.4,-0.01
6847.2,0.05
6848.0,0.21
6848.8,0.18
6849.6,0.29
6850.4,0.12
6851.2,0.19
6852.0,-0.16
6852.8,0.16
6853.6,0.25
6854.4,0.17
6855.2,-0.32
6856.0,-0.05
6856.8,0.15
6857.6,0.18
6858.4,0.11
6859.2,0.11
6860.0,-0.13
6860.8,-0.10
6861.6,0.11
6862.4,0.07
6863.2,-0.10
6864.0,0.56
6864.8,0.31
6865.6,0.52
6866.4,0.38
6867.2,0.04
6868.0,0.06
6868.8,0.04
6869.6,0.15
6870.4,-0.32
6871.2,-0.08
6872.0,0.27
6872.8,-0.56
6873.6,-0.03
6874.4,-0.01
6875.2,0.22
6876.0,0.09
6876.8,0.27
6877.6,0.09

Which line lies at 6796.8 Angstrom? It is [O II]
